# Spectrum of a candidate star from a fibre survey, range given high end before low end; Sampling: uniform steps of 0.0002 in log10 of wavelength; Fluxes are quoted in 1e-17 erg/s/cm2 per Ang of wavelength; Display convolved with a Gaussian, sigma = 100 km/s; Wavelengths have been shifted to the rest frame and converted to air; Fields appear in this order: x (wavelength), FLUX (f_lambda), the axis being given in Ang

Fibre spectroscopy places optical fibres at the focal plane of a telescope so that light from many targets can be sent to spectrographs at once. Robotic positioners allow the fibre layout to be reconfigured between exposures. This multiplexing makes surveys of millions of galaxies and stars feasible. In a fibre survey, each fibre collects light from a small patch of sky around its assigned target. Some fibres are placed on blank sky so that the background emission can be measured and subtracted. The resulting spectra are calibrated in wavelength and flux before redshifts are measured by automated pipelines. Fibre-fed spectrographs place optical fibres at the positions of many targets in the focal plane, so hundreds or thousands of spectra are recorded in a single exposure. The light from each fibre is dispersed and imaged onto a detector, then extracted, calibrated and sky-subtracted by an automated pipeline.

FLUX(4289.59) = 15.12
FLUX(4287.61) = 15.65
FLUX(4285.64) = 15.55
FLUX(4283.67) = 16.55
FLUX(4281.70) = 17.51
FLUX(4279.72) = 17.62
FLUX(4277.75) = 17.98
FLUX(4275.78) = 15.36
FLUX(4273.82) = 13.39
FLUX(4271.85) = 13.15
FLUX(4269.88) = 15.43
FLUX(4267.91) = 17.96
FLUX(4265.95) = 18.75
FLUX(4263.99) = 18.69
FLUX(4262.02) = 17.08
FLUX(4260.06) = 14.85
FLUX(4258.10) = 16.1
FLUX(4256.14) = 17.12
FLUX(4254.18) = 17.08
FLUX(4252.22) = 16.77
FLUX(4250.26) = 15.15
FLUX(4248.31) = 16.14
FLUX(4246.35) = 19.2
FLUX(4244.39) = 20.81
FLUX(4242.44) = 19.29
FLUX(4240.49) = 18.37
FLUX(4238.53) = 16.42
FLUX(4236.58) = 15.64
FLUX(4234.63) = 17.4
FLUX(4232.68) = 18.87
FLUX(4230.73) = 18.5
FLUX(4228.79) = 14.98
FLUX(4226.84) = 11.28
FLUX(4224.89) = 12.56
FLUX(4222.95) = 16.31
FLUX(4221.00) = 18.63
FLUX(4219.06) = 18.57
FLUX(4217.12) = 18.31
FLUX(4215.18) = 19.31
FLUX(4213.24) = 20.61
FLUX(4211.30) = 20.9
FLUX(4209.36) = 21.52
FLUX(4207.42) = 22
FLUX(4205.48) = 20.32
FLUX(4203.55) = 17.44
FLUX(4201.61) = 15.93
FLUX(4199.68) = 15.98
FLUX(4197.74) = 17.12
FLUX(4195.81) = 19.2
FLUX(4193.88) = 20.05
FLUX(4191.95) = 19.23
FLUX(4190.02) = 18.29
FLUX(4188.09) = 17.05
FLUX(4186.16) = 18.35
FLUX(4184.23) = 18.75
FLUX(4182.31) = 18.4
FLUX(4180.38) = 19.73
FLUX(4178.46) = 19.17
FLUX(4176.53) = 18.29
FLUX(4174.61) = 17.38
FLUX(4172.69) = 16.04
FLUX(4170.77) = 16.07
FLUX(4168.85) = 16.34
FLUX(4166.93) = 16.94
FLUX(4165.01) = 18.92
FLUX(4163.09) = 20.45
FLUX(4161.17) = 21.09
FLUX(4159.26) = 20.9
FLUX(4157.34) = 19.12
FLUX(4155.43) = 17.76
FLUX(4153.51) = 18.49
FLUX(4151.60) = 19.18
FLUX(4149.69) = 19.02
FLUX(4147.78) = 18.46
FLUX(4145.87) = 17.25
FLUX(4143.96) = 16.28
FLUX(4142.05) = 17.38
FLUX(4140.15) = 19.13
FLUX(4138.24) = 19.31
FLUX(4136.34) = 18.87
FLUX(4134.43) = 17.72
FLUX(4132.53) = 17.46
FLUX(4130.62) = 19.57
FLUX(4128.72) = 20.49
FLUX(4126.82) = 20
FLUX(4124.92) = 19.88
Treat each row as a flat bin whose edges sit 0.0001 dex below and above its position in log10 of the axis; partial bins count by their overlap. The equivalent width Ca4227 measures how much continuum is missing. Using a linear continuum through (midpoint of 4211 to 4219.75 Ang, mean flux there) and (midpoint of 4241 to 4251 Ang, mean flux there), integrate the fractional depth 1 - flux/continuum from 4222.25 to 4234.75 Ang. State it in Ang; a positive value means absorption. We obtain 2.2 Ang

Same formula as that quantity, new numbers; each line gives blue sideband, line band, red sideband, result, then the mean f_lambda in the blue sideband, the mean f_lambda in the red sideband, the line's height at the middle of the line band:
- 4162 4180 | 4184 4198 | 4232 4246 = -0.51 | 17.8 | 18.1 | 17.9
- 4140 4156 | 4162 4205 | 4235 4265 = -0.52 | 18.1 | 17.2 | 17.8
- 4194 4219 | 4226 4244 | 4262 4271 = 1.39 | 19.1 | 17.6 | 18.4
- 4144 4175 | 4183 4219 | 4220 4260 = -2.86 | 18.3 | 16.8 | 17.5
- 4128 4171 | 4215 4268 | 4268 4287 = -1.40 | 18.6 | 15.9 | 16.7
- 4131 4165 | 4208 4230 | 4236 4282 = -0.07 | 18.7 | 16.9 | 17.6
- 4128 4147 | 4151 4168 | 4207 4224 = -0.50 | 18.3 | 19.5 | 18.6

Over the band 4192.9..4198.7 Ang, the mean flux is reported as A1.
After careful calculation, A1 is 18.8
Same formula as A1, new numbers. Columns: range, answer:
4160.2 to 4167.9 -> 19.3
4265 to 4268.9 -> 18.4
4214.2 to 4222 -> 18.7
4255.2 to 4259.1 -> 16.6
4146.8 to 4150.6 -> 18.7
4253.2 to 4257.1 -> 17.1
